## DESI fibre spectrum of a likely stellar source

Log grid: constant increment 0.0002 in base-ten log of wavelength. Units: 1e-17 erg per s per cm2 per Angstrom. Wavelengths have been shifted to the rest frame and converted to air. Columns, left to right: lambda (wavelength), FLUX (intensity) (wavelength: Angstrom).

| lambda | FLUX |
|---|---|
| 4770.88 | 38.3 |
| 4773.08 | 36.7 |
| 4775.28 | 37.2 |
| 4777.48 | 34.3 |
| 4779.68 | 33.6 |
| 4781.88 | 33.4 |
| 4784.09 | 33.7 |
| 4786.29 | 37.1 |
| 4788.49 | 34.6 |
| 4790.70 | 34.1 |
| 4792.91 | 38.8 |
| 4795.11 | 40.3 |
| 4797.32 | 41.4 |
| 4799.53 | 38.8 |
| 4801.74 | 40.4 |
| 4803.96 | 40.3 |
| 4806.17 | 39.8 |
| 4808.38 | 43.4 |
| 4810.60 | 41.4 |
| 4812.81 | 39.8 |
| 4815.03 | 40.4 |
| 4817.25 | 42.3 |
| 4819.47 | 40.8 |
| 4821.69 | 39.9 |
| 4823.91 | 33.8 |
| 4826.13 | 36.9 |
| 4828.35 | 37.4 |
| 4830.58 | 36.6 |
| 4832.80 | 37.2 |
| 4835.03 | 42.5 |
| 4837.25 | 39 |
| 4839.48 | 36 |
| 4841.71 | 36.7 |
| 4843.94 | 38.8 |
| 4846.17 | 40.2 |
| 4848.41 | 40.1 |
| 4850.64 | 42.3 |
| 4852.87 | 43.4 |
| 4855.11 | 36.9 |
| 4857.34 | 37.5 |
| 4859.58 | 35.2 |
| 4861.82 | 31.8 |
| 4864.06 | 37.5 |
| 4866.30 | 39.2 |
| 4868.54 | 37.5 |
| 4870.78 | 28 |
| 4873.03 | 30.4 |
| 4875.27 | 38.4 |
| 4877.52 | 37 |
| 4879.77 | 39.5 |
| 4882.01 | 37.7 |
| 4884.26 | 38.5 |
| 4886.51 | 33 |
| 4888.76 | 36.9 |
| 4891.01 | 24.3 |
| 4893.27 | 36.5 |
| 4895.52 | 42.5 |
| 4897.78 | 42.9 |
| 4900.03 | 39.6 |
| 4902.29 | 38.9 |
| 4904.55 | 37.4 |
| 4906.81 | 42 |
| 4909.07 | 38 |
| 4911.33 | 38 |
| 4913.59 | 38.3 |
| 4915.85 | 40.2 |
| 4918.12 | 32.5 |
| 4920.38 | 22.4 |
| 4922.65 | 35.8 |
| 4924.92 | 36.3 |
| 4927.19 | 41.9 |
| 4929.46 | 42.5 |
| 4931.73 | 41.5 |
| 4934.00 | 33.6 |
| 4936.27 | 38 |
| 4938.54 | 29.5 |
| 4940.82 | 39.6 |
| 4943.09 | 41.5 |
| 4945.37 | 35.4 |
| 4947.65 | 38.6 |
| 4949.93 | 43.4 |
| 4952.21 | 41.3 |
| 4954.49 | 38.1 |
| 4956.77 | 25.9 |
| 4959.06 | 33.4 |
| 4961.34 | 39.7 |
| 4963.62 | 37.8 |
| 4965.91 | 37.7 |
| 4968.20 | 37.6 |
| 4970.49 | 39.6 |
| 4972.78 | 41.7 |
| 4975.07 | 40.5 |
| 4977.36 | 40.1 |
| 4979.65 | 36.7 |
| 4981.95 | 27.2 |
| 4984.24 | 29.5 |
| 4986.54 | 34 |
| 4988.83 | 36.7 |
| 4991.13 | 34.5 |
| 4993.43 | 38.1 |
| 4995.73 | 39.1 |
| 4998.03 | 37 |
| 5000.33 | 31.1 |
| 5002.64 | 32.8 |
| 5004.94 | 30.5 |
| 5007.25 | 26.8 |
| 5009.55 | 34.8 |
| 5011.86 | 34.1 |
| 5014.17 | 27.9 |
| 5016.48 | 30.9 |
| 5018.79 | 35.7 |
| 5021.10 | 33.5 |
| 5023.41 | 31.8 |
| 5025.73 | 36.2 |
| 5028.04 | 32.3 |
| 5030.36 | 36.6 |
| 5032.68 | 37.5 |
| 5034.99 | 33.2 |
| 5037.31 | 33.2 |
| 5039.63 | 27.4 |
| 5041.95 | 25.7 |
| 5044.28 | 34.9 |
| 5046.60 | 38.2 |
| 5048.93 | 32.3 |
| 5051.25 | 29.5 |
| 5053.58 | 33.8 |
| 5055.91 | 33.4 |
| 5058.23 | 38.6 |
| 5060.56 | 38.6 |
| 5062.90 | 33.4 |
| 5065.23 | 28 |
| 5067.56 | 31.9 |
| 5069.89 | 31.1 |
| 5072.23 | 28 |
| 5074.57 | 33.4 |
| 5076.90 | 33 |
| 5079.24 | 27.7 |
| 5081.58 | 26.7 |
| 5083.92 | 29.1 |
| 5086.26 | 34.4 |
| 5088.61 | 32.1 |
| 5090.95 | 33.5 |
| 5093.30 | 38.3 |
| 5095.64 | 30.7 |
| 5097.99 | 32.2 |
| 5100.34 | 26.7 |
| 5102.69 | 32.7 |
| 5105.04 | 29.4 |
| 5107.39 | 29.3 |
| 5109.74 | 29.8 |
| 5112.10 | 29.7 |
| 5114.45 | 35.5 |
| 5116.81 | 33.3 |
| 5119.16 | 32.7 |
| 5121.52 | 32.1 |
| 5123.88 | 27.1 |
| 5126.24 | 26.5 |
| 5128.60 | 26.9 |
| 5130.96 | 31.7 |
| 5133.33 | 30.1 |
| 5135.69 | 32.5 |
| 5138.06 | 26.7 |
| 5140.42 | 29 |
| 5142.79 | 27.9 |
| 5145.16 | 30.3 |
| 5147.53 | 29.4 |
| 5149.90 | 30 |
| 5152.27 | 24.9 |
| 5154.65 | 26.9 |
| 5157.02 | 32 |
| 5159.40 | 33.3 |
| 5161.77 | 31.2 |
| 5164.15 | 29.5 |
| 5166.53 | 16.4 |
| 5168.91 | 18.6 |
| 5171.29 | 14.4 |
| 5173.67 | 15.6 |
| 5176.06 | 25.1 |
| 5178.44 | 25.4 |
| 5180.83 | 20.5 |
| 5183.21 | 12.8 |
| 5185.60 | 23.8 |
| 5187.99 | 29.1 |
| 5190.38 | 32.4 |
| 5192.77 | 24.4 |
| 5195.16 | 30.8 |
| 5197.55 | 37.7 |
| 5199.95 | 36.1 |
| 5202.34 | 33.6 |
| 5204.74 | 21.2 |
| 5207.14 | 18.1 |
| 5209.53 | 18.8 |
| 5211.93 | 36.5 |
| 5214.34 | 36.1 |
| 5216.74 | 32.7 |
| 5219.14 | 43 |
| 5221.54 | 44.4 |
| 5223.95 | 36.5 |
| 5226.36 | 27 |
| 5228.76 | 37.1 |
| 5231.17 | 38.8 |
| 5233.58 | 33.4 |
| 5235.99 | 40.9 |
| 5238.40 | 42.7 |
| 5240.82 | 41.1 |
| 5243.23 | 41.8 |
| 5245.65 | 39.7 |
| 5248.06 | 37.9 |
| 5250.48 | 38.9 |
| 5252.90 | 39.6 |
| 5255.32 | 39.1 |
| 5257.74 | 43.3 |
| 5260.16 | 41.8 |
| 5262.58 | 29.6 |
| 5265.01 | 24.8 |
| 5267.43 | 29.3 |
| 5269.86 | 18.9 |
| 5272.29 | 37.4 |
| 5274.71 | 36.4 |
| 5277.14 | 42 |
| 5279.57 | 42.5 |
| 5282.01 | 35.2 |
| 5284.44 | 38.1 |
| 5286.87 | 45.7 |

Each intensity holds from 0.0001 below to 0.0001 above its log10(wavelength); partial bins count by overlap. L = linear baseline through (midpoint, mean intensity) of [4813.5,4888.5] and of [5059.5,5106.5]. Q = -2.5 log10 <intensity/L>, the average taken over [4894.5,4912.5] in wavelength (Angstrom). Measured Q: -0.104 mag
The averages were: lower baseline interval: 37.6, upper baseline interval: 31.5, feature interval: 39.9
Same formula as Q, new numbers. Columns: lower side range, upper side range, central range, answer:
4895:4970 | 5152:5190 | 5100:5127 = -0.13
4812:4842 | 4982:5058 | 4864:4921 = 0.01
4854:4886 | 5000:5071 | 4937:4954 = -0.12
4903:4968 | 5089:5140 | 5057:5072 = -0.02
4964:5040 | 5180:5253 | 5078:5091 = 0.12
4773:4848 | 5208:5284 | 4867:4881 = 0.08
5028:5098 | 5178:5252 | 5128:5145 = 0.11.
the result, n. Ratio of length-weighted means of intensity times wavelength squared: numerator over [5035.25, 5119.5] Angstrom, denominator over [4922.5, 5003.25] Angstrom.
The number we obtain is 0.90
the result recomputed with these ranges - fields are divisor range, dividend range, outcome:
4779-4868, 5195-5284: 1.09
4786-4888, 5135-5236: 0.87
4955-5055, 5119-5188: 0.81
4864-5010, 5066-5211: 0.84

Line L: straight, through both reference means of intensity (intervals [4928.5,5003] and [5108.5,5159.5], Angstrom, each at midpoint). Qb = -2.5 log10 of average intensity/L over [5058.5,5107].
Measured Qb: 0.01 mag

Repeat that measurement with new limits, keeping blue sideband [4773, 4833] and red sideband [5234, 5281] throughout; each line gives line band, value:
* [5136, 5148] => 0.280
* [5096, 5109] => 0.238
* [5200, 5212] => 0.406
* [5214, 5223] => -0.058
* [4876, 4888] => 0.021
